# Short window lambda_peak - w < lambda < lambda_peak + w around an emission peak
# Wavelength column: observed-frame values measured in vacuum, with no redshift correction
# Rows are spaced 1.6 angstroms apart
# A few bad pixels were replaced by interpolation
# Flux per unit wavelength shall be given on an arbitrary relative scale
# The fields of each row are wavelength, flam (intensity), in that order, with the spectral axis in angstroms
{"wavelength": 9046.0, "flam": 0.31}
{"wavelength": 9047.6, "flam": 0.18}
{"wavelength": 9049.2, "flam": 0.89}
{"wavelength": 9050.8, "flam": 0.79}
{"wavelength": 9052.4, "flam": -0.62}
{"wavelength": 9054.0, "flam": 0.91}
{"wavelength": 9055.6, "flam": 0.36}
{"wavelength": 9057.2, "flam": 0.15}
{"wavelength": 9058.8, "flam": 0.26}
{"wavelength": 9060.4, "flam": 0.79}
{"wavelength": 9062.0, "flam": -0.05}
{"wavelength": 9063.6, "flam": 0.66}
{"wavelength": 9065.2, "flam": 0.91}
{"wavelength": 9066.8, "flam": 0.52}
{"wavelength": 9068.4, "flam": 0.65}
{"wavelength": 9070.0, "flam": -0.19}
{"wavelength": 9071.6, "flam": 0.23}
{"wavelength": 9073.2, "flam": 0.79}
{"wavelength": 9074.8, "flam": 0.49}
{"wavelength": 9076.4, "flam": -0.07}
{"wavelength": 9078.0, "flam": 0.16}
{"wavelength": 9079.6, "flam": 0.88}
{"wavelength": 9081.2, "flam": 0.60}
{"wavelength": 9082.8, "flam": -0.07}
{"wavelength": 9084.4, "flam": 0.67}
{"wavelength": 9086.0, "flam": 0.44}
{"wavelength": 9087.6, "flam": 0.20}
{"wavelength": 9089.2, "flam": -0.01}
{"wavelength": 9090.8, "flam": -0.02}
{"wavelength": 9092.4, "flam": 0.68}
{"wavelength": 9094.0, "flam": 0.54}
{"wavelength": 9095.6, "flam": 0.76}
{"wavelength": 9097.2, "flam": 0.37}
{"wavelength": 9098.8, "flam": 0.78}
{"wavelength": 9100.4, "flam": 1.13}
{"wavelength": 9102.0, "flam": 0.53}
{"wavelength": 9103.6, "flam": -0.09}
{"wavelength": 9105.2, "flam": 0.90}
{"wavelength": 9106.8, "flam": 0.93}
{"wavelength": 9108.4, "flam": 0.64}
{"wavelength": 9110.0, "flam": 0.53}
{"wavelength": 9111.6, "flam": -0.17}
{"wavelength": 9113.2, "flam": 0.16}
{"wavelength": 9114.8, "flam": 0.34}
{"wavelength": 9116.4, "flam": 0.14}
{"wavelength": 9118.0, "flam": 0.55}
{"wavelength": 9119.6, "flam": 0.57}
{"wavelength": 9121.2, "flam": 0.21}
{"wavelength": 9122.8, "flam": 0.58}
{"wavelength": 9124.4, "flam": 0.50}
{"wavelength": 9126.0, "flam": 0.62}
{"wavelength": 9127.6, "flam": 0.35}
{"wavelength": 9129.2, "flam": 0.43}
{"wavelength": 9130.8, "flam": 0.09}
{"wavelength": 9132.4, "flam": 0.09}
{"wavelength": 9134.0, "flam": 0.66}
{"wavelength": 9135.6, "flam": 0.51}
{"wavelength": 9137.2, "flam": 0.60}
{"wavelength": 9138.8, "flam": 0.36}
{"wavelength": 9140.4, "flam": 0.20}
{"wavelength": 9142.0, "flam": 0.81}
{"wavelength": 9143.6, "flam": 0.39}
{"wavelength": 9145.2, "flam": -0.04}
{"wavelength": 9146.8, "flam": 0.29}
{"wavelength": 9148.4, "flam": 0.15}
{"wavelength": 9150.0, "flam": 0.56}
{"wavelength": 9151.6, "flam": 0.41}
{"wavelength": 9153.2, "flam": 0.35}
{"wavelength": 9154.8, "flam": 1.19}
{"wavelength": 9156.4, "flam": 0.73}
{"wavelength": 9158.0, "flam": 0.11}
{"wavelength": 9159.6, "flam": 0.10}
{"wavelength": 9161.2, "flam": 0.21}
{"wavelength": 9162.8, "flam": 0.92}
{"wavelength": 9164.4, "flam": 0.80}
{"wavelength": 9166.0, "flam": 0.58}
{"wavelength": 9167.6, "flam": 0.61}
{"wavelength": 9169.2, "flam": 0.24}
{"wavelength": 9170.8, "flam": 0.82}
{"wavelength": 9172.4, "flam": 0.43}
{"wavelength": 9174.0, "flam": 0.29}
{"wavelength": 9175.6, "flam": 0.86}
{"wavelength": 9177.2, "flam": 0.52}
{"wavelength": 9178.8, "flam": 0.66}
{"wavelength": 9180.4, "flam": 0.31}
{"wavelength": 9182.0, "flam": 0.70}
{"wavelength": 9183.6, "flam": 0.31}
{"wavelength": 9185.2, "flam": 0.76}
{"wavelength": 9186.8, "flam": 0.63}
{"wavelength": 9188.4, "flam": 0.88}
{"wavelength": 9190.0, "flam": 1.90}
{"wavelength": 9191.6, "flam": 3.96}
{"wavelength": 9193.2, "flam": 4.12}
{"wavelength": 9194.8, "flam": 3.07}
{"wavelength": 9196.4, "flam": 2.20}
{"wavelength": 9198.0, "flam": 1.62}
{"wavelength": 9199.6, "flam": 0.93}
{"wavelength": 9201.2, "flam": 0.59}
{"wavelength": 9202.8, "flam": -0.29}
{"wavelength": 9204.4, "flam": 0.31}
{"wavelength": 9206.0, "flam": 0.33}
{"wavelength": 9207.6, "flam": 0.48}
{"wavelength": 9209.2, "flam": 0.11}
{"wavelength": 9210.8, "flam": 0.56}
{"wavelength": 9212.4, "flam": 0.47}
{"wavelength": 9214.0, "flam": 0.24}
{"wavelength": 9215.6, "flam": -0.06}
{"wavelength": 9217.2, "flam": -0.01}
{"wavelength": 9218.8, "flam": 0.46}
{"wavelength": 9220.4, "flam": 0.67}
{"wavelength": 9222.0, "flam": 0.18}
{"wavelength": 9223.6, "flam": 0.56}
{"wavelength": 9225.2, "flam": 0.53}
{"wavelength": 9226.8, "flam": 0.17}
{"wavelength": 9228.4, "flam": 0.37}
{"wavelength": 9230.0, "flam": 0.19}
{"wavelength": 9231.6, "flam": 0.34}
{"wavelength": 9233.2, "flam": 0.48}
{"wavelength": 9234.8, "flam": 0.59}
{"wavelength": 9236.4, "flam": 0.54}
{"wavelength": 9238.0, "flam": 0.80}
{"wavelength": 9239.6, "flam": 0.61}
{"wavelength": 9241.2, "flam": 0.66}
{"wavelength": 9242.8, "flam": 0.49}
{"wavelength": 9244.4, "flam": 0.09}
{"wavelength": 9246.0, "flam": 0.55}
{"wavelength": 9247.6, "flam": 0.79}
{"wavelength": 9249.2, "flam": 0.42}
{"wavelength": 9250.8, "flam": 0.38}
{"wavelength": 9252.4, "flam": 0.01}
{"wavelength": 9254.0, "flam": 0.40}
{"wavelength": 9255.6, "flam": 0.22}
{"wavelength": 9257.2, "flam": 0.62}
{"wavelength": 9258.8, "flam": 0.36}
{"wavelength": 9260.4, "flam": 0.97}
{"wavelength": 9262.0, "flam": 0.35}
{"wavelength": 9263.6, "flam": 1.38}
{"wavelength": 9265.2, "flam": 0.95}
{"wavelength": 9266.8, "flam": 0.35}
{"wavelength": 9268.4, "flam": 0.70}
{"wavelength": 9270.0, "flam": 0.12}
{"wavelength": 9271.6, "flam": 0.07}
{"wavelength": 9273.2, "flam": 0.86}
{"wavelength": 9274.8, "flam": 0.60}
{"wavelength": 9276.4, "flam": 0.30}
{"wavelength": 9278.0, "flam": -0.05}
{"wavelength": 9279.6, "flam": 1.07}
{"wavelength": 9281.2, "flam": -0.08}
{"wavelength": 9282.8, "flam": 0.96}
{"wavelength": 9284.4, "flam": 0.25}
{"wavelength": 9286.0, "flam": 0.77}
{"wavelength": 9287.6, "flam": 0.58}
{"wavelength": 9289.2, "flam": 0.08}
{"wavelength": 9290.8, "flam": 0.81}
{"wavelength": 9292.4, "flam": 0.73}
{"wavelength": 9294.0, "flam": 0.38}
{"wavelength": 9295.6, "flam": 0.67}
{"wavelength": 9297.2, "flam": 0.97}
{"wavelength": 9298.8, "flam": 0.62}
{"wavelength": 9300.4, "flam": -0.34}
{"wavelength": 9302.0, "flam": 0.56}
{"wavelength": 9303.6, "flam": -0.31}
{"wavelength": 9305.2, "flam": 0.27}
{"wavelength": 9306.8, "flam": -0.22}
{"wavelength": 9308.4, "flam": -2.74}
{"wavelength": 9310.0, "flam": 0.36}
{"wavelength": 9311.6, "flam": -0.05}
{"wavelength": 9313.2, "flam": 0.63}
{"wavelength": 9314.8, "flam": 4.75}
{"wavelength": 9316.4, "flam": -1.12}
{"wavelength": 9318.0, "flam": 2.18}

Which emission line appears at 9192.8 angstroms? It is Hbeta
